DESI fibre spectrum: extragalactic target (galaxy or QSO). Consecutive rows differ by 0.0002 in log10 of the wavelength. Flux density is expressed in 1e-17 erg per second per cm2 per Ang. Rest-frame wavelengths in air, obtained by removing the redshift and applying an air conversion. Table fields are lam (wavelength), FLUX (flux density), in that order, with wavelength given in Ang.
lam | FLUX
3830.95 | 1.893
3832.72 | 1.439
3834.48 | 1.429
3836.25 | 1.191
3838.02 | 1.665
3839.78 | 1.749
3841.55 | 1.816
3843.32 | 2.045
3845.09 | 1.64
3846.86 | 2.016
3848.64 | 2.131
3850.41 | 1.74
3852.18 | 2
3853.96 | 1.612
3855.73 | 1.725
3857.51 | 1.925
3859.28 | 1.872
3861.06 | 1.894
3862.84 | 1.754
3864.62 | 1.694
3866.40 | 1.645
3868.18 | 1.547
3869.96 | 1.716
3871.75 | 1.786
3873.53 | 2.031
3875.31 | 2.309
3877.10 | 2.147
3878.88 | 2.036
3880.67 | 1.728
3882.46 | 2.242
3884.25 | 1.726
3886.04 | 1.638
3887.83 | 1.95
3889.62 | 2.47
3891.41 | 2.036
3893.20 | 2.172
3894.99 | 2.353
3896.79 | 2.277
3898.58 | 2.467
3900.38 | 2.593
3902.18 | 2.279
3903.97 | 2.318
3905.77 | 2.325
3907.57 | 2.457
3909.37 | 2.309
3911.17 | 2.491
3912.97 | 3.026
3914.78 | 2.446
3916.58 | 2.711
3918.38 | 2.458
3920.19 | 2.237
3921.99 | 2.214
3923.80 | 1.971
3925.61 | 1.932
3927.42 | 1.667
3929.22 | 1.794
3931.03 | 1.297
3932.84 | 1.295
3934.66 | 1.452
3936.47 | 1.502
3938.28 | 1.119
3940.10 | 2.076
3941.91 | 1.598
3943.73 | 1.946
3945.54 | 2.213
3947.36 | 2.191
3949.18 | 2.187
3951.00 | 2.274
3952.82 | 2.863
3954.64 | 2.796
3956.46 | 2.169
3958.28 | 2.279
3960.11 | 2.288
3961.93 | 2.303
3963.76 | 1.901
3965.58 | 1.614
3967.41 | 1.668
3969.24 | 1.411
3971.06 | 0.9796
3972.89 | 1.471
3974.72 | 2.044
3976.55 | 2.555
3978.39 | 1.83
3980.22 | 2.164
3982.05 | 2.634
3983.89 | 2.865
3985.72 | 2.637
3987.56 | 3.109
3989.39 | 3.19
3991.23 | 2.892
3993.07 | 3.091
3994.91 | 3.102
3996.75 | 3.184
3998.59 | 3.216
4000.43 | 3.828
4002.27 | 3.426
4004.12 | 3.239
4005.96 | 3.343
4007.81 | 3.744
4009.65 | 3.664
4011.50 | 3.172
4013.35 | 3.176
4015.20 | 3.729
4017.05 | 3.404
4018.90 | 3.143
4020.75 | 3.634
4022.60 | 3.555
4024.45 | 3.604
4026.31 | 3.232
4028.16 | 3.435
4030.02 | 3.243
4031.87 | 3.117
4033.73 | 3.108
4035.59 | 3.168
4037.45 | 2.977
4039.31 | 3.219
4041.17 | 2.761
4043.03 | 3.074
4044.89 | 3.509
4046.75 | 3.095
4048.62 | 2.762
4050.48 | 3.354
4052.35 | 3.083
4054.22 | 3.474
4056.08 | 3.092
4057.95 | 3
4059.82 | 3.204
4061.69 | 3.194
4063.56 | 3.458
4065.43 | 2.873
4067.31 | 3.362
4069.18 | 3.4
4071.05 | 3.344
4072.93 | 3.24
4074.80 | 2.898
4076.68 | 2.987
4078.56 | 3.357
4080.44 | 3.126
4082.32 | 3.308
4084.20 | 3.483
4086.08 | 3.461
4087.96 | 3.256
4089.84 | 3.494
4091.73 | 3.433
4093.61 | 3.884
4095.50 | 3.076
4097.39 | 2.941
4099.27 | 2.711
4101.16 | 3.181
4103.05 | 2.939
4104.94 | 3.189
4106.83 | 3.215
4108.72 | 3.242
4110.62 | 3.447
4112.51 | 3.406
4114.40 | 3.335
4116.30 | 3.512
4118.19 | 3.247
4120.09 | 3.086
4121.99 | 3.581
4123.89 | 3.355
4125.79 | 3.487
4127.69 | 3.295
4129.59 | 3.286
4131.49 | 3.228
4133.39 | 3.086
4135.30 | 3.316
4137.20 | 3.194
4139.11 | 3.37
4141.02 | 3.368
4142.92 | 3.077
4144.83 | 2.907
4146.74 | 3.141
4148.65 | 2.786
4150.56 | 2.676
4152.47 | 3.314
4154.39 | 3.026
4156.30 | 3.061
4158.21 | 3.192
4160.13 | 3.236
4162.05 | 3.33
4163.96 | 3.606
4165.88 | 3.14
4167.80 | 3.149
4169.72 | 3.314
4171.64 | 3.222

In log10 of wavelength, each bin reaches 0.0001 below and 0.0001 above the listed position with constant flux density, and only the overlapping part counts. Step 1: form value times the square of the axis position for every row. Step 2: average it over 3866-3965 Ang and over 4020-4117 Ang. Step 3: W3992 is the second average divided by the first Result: 1.67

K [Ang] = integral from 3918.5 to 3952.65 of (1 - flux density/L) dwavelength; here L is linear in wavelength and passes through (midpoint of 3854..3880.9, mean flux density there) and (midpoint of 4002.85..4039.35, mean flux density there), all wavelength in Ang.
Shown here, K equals 8.8 Ang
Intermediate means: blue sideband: 1.85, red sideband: 3.35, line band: 1.87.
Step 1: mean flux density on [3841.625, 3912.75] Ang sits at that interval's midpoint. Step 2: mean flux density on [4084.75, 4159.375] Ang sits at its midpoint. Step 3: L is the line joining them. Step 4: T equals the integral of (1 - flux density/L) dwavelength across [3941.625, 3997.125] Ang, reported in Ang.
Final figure 4.1 Ang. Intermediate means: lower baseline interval 2.04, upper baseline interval 3.23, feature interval 2.31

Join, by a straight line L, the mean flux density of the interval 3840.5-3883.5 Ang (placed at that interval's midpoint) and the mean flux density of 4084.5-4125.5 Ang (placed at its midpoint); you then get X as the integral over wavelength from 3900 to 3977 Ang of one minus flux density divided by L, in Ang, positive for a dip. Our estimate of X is 8.29 Ang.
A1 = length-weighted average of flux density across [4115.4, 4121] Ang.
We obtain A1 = 3.28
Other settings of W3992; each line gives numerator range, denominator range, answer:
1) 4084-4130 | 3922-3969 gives 1.85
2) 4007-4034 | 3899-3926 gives 1.50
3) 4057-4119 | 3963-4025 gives 1.20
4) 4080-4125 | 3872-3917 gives 1.62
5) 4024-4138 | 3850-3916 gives 1.72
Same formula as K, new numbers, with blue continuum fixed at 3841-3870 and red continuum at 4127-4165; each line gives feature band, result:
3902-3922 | -3.64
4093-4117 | -1.95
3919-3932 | 1.55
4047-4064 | -2.59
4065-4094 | -4.46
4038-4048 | -1.57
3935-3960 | 1.82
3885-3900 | -1.46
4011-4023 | -3.89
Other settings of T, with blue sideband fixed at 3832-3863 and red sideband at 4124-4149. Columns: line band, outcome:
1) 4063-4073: -1.4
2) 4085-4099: -1.6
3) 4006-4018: -4.1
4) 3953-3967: 0.7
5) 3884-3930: -4.3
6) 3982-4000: -4.0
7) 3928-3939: 3.9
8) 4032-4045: -1.8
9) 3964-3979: 4.3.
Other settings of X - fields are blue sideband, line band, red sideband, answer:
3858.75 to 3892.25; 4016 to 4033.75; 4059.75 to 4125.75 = -3.26 Ang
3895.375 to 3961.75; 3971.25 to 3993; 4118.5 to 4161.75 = -0.37 Ang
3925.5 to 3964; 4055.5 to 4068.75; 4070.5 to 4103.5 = -0.75 Ang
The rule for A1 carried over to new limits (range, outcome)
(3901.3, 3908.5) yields 2.35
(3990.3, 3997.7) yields 3.07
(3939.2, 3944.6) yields 1.87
